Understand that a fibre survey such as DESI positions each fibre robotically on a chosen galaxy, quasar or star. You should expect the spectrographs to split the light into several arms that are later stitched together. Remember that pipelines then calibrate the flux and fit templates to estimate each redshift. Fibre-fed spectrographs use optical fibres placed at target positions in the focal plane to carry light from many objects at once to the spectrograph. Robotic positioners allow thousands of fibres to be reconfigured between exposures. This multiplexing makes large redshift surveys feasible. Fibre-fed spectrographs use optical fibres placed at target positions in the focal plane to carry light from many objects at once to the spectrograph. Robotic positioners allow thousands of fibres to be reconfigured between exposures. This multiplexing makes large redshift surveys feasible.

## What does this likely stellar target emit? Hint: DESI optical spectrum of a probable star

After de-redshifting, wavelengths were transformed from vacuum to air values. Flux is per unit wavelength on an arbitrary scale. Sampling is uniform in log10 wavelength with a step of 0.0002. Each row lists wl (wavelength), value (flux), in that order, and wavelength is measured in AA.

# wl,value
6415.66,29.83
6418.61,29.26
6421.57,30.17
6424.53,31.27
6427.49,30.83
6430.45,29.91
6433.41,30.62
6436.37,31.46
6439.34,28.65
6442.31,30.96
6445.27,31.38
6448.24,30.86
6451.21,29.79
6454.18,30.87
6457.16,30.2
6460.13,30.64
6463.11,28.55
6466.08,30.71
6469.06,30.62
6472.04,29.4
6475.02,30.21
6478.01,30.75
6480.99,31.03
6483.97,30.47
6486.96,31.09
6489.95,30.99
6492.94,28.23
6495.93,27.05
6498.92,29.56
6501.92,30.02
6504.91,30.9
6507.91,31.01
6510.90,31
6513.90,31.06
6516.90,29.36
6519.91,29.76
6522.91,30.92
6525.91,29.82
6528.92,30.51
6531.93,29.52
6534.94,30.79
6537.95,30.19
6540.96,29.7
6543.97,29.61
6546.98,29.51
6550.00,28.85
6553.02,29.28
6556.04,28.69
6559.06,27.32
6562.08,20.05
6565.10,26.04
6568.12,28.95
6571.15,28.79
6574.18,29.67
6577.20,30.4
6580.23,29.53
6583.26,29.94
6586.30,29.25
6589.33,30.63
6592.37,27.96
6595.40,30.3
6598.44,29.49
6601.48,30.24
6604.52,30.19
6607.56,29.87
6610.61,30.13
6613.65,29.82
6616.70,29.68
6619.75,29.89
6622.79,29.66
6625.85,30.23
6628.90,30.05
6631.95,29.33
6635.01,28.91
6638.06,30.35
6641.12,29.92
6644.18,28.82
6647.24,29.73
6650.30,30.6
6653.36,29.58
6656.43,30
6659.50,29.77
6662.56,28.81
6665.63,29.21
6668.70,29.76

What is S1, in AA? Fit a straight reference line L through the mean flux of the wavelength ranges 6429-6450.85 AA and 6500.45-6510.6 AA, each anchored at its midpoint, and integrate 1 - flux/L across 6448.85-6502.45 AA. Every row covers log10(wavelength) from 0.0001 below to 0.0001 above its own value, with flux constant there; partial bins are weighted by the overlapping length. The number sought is 1.05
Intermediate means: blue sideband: 30.5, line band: 30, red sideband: 30.7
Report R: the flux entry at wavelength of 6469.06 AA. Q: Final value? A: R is 30.62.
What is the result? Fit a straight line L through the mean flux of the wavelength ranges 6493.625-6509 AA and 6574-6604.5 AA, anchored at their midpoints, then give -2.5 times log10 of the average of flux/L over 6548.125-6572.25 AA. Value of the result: 0.09 mag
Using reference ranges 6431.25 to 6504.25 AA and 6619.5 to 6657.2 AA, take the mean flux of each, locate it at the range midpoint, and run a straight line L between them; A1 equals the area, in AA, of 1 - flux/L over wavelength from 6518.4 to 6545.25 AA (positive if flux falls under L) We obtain -0.06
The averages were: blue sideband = 30.2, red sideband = 29.8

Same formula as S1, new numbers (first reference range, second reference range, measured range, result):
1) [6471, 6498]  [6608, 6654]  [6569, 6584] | 0.1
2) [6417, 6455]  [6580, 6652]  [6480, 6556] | 0.4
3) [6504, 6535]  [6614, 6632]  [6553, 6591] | 2.3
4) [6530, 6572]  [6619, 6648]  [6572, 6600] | -0.7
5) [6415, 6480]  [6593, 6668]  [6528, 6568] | 2.1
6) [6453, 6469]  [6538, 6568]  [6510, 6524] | -0.8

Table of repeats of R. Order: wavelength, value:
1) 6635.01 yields 28.91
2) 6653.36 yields 29.58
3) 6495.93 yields 27.05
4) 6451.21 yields 29.79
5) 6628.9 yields 30.05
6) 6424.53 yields 31.27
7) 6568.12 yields 28.95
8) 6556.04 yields 28.69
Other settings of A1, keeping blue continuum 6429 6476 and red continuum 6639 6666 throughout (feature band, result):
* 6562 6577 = 1.1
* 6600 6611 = -0.1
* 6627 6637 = 0.1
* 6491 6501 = 0.5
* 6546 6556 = 0.3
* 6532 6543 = 0.0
